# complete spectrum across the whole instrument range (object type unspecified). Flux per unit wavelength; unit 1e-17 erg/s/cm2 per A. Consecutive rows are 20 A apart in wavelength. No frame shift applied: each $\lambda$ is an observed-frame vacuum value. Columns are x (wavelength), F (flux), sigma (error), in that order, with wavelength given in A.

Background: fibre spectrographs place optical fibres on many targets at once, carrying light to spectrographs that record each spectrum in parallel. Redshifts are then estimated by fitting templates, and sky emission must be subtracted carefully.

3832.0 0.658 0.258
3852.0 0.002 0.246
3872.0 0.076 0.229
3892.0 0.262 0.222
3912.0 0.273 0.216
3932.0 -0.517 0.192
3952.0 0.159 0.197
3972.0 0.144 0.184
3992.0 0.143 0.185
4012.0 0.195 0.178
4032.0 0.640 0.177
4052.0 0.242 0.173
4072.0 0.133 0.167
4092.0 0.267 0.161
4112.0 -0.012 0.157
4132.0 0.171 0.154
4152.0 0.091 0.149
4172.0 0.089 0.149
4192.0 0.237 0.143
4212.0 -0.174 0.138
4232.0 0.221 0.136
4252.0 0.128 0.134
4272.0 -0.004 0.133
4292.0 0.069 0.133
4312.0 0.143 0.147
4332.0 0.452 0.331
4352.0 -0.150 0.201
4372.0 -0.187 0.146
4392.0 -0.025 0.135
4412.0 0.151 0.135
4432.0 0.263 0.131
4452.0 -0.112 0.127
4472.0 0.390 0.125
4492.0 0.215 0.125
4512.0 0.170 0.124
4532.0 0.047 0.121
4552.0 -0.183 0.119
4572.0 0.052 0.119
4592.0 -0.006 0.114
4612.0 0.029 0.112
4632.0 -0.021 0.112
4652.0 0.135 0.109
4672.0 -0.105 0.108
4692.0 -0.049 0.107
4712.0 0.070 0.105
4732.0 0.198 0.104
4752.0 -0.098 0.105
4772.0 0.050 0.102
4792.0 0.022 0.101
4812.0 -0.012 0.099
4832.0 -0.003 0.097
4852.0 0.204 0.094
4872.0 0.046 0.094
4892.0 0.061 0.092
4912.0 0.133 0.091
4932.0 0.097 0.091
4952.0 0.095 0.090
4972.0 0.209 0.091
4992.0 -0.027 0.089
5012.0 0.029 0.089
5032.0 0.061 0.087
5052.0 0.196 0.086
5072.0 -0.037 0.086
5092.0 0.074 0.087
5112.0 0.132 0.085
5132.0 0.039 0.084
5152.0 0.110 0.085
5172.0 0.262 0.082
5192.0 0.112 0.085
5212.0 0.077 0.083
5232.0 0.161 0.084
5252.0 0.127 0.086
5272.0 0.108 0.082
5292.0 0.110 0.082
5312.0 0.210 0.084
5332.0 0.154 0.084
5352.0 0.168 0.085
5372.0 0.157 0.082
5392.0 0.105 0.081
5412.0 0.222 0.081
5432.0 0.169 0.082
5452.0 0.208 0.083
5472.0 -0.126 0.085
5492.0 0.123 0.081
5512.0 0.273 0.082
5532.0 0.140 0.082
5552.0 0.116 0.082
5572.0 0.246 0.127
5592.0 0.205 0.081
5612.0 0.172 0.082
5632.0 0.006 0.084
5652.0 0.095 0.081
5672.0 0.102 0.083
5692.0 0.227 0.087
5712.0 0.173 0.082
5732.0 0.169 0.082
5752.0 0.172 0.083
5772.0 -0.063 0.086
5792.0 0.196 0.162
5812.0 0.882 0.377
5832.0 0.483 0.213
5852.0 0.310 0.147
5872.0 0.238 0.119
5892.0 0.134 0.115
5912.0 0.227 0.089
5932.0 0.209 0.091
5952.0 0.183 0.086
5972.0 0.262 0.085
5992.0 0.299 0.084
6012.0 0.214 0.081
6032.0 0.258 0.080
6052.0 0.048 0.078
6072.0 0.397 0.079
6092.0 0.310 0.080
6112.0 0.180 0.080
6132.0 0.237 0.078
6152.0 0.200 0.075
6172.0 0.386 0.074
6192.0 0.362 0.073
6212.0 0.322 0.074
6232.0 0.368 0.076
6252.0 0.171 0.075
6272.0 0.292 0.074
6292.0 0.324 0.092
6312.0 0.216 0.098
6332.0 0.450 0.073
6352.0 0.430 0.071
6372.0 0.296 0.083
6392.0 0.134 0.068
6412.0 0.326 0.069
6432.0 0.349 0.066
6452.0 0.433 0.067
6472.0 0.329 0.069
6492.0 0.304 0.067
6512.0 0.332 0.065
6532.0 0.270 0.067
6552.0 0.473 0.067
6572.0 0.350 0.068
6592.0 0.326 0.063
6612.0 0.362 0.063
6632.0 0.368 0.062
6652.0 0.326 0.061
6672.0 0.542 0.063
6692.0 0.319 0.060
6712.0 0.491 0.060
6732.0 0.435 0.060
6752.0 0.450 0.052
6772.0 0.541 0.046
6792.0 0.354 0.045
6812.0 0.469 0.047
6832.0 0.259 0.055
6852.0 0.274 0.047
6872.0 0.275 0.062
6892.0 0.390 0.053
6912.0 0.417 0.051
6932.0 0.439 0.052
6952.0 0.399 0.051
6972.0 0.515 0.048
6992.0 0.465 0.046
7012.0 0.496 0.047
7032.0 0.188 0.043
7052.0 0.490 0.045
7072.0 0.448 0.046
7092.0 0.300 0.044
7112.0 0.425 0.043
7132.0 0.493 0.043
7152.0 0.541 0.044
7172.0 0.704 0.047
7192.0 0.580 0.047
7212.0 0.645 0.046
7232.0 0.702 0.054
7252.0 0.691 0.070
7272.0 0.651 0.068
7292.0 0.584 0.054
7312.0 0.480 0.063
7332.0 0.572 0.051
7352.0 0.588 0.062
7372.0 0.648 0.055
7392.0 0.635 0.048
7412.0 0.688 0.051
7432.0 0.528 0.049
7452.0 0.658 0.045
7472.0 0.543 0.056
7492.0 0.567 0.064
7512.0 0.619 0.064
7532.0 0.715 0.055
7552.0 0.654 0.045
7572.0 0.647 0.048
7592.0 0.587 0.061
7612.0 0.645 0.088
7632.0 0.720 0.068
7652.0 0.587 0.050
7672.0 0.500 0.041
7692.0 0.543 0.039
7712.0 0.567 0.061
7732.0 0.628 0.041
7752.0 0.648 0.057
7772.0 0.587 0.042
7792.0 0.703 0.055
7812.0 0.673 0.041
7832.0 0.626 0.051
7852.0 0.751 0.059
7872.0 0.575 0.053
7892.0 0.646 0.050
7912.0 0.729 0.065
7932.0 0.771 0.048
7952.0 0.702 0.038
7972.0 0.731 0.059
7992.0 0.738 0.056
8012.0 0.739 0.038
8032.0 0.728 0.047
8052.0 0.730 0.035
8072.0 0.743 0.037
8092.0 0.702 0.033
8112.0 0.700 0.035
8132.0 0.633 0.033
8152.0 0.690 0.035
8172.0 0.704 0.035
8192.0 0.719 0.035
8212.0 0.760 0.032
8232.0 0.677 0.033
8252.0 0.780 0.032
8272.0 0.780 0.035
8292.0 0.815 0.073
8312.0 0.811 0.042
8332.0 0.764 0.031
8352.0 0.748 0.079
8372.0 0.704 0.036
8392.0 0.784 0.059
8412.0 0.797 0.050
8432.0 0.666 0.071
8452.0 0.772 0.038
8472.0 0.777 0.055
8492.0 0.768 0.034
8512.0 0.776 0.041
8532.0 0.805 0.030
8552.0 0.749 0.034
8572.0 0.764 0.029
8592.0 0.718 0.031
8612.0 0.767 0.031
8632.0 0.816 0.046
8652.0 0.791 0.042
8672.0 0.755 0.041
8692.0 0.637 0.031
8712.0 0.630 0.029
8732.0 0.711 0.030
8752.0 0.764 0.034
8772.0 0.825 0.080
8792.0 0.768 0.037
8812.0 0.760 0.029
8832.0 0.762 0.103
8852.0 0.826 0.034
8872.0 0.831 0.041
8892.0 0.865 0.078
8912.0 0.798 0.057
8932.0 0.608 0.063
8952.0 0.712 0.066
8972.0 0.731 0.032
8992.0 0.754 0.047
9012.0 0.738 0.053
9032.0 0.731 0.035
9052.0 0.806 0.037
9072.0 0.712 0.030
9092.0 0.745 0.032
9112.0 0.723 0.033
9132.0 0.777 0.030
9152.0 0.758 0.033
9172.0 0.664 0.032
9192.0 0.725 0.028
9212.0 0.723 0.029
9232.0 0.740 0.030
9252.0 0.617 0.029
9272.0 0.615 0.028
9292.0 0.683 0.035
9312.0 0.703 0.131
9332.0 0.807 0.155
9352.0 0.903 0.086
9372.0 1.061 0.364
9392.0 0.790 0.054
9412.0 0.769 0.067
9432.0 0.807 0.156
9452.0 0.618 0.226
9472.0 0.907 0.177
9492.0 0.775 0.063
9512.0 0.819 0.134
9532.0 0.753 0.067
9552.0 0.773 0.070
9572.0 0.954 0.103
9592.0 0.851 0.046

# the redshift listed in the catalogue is 0.788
